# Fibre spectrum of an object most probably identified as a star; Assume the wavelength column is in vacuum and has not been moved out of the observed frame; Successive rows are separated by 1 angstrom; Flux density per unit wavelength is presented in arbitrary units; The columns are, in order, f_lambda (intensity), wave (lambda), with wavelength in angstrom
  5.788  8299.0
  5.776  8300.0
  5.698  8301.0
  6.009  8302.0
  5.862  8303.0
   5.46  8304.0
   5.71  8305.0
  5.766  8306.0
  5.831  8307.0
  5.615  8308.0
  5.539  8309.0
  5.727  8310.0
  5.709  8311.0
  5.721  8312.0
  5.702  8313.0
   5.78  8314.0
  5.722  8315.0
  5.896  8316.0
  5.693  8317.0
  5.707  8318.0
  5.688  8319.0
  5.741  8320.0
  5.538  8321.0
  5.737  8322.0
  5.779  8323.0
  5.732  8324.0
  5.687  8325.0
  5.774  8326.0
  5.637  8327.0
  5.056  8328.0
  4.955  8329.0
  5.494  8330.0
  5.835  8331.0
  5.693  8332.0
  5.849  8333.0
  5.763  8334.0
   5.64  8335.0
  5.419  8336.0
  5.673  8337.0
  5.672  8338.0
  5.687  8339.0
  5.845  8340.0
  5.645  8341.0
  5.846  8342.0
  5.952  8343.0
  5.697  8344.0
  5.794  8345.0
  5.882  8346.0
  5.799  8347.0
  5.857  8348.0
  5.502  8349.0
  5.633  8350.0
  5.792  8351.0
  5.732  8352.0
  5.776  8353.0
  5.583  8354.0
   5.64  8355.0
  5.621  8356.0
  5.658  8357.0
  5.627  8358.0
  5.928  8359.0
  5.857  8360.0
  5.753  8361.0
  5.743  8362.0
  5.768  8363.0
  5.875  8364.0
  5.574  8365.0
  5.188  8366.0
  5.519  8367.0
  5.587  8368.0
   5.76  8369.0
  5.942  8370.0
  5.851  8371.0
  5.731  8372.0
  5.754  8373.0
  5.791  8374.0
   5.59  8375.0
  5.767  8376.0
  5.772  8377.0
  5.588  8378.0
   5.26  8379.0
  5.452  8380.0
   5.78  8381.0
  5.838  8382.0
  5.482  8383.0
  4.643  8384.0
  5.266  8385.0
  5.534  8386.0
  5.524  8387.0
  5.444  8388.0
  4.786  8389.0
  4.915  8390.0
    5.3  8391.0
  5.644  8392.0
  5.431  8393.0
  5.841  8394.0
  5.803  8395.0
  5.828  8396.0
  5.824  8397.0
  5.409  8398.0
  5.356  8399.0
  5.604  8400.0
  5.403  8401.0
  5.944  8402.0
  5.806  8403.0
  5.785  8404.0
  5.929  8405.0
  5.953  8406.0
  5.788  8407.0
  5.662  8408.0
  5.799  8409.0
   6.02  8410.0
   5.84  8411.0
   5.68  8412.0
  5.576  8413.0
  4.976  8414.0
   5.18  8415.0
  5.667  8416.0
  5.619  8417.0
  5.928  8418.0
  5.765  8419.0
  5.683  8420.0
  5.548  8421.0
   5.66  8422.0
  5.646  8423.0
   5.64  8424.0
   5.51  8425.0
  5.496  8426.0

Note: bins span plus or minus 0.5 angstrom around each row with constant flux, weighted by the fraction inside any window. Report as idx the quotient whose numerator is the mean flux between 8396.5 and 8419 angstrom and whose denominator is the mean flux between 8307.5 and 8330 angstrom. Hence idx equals 1.01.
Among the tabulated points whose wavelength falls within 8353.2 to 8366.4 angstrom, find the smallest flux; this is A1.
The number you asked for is 5.188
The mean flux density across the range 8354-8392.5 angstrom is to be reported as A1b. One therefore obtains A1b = 5.57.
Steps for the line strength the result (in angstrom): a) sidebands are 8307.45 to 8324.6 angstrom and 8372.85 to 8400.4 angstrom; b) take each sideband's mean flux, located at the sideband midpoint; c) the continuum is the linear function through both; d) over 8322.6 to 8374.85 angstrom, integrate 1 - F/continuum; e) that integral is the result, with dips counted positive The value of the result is -0.7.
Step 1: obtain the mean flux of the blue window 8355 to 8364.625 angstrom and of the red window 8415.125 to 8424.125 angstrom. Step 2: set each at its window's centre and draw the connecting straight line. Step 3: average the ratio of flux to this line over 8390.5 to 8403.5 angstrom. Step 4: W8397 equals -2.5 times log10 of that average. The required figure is 0.01 mag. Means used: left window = 5.75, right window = 5.66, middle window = 5.63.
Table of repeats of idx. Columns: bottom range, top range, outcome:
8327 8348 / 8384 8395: 0.95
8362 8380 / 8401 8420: 1.01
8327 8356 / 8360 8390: 0.98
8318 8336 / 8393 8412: 1.02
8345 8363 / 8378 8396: 0.95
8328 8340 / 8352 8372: 1.02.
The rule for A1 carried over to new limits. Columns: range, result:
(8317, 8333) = 4.955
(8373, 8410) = 4.643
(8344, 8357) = 5.502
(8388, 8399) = 4.786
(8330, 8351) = 5.419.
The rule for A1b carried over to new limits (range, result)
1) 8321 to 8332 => 5.57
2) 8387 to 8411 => 5.62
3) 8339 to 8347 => 5.8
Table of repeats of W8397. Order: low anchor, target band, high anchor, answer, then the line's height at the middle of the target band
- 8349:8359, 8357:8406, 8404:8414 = 0.02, 5.72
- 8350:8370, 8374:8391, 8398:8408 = 0.05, 5.7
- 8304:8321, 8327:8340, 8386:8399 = 0.01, 5.65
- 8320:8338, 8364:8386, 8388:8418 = 0.00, 5.6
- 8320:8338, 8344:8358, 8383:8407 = -0.02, 5.58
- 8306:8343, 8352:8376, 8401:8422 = 0.00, 5.68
